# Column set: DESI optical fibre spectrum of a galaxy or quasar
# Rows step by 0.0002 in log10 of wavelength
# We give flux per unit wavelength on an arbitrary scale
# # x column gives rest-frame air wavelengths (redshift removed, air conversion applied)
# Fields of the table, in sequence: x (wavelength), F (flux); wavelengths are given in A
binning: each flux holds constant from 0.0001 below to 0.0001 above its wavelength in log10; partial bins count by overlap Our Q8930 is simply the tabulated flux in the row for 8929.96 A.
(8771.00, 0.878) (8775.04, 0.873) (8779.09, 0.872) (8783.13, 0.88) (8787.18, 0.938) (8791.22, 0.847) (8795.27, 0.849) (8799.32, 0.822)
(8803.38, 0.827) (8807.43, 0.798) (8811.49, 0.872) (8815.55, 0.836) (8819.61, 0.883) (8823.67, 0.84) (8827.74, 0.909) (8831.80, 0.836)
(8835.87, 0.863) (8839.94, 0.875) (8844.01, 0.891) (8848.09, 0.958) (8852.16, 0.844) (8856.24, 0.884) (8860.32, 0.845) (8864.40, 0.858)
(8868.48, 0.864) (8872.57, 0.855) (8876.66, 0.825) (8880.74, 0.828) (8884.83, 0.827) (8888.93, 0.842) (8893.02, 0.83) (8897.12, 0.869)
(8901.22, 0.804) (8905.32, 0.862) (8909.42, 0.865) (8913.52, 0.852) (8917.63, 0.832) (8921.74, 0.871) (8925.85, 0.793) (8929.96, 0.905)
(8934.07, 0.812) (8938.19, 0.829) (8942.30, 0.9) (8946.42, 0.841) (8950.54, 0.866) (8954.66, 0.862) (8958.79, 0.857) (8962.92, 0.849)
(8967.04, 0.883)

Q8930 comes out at 0.905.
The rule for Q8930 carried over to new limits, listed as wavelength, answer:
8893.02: 0.83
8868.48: 0.864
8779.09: 0.872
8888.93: 0.842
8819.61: 0.883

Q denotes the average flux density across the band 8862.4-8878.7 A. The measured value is 0.85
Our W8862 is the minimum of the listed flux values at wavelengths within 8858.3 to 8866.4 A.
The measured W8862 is 0.845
